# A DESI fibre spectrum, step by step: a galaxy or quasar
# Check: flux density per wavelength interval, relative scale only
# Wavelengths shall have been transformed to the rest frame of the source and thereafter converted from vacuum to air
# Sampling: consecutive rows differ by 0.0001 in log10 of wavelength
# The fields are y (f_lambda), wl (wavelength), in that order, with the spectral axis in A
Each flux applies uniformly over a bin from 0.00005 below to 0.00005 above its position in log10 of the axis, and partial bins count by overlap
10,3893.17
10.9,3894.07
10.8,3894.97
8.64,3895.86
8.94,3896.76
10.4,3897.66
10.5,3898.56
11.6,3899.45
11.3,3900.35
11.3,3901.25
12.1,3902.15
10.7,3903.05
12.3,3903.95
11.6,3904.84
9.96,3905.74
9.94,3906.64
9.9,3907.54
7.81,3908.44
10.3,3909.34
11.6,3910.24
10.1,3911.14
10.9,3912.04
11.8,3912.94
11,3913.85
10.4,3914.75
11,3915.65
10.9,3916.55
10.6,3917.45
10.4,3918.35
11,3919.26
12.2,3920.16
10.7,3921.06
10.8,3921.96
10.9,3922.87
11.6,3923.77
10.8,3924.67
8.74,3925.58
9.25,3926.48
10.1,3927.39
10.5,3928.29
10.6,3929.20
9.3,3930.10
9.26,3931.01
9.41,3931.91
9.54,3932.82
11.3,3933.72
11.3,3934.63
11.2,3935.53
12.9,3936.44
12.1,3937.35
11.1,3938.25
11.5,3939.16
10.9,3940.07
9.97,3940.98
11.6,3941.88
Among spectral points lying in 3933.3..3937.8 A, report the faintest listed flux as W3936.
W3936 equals 11.2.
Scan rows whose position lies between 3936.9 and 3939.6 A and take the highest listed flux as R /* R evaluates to 12.1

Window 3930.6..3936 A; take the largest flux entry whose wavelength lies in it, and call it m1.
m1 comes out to 11.3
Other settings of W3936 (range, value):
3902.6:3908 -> 9.9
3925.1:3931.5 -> 8.74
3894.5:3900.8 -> 8.64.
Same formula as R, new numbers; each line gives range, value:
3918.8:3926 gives 12.2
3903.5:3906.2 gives 12.3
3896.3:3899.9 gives 11.6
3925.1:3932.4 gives 10.6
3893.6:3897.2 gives 10.9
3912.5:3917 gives 11.8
